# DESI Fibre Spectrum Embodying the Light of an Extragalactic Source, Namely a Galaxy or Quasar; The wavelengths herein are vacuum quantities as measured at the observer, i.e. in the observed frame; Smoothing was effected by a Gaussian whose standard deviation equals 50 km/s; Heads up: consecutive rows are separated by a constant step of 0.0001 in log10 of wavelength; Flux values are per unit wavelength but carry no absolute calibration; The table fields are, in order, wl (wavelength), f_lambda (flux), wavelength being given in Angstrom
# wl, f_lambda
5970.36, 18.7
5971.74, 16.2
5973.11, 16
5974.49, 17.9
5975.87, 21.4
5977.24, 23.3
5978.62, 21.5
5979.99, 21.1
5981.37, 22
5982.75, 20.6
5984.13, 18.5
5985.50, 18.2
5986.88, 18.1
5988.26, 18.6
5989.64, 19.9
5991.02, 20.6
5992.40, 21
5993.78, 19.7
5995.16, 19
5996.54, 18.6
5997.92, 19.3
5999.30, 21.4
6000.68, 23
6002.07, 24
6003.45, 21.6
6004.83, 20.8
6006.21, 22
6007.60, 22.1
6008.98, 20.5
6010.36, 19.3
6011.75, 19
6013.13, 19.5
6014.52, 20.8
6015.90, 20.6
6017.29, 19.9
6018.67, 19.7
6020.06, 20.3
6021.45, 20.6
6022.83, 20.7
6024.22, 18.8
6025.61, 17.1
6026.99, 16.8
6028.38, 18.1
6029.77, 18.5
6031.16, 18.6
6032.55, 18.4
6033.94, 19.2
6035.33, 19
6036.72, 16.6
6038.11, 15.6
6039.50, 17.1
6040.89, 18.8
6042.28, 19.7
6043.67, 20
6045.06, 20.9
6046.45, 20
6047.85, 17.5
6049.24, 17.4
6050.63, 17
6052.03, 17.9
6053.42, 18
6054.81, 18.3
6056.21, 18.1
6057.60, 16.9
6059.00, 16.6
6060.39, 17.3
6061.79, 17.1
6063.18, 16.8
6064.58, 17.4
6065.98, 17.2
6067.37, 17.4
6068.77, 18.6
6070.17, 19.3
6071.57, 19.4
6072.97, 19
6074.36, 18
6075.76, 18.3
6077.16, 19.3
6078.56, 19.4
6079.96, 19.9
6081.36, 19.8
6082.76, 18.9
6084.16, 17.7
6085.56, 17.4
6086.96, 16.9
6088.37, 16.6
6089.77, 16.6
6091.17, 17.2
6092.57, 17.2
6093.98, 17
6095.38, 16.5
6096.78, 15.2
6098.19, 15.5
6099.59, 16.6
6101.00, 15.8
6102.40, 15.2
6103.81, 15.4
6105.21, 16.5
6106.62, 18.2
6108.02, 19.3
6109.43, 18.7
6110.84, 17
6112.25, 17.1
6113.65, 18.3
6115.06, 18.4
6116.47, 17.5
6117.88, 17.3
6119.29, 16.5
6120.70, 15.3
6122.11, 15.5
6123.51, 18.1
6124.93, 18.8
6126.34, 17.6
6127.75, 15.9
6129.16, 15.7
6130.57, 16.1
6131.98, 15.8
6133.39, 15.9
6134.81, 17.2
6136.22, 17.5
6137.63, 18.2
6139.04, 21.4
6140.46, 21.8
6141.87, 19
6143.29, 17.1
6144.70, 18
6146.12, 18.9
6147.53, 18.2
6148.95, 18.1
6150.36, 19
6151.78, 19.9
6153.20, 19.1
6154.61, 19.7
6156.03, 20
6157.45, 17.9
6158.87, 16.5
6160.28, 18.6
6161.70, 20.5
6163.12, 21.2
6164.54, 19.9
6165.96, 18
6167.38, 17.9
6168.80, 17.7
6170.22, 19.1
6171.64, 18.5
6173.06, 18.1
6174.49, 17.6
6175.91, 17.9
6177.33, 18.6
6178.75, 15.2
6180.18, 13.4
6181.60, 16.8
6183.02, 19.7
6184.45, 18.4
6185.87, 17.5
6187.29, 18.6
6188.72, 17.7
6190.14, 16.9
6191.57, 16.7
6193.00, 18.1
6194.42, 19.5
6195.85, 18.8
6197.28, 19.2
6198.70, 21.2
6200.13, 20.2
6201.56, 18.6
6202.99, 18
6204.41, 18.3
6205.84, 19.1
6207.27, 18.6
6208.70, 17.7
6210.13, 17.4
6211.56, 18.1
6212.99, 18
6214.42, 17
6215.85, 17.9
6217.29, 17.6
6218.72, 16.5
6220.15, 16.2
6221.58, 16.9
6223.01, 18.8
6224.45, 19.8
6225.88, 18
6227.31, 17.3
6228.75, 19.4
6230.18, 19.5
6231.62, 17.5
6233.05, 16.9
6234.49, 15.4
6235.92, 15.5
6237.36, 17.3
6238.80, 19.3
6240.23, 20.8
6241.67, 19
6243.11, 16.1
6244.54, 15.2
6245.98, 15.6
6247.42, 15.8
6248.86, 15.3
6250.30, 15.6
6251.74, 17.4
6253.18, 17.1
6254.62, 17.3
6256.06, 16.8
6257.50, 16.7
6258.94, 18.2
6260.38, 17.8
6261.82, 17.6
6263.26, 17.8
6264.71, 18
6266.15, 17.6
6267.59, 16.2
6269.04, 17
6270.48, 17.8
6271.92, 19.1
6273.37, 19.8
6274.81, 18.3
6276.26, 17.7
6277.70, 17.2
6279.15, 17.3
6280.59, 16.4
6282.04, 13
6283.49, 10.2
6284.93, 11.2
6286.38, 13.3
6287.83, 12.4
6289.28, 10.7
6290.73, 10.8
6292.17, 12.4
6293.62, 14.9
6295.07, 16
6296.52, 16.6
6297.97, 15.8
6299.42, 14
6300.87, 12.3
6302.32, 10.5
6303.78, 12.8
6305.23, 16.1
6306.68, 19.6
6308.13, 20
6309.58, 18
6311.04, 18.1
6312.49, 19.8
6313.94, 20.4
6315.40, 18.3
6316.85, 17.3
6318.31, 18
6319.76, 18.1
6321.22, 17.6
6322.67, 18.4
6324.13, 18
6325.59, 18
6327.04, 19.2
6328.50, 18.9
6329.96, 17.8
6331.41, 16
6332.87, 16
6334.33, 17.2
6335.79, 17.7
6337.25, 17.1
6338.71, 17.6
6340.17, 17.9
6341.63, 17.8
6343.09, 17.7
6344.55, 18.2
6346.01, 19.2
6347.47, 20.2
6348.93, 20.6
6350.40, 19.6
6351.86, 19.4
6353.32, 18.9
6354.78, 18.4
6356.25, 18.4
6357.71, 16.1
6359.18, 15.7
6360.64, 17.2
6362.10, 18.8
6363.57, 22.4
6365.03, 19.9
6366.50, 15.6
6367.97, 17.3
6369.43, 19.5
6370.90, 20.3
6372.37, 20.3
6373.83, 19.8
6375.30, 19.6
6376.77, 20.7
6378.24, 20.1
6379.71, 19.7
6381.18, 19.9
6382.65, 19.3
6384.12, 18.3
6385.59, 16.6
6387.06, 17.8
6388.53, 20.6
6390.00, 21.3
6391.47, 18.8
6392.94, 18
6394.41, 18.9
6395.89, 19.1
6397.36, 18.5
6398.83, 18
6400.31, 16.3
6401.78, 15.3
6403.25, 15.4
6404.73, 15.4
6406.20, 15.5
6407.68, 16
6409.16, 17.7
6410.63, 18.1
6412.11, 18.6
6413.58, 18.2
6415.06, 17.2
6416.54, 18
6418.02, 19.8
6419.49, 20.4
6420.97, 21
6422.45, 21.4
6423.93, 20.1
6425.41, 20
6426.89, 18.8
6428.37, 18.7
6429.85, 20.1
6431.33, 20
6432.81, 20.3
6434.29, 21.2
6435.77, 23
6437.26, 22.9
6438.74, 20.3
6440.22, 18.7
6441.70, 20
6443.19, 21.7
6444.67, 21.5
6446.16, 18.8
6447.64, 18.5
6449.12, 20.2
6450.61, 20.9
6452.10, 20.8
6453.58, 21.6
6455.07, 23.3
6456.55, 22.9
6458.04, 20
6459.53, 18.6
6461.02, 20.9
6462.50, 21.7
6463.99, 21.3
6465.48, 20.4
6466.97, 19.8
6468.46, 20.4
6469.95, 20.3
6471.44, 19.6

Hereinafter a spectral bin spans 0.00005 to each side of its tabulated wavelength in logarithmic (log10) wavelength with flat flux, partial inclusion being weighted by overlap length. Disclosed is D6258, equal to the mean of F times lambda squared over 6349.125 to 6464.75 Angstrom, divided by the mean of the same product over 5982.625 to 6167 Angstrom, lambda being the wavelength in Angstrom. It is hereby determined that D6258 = 1.2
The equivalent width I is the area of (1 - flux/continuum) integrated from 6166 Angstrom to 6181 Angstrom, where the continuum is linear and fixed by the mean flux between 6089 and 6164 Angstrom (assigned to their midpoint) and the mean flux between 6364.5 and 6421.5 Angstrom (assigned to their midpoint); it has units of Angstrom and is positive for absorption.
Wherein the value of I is 0.3 Angstrom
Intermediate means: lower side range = 17.7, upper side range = 18.5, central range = 17.4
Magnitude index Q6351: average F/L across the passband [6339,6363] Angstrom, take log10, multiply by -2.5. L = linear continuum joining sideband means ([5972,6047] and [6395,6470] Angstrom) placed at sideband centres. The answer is 0.07 mag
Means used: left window 19.7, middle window 18.4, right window 19.6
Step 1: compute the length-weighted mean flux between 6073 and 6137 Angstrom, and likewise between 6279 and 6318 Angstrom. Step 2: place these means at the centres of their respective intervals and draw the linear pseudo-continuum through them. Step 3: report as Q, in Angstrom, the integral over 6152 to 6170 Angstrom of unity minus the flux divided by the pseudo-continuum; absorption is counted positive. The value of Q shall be -2.5 Angstrom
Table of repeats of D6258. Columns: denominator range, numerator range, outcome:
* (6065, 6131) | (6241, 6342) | 1.01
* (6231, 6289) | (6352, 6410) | 1.15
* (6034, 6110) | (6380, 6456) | 1.21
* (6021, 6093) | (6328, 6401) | 1.13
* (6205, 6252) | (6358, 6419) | 1.11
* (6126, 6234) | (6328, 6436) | 1.09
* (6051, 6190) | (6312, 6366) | 1.10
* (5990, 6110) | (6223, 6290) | 0.96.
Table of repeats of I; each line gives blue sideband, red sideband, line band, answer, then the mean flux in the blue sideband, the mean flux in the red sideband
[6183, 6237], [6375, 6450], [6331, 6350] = 0.74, 18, 19.1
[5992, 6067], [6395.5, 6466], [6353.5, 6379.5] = 0.81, 19.1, 19.5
